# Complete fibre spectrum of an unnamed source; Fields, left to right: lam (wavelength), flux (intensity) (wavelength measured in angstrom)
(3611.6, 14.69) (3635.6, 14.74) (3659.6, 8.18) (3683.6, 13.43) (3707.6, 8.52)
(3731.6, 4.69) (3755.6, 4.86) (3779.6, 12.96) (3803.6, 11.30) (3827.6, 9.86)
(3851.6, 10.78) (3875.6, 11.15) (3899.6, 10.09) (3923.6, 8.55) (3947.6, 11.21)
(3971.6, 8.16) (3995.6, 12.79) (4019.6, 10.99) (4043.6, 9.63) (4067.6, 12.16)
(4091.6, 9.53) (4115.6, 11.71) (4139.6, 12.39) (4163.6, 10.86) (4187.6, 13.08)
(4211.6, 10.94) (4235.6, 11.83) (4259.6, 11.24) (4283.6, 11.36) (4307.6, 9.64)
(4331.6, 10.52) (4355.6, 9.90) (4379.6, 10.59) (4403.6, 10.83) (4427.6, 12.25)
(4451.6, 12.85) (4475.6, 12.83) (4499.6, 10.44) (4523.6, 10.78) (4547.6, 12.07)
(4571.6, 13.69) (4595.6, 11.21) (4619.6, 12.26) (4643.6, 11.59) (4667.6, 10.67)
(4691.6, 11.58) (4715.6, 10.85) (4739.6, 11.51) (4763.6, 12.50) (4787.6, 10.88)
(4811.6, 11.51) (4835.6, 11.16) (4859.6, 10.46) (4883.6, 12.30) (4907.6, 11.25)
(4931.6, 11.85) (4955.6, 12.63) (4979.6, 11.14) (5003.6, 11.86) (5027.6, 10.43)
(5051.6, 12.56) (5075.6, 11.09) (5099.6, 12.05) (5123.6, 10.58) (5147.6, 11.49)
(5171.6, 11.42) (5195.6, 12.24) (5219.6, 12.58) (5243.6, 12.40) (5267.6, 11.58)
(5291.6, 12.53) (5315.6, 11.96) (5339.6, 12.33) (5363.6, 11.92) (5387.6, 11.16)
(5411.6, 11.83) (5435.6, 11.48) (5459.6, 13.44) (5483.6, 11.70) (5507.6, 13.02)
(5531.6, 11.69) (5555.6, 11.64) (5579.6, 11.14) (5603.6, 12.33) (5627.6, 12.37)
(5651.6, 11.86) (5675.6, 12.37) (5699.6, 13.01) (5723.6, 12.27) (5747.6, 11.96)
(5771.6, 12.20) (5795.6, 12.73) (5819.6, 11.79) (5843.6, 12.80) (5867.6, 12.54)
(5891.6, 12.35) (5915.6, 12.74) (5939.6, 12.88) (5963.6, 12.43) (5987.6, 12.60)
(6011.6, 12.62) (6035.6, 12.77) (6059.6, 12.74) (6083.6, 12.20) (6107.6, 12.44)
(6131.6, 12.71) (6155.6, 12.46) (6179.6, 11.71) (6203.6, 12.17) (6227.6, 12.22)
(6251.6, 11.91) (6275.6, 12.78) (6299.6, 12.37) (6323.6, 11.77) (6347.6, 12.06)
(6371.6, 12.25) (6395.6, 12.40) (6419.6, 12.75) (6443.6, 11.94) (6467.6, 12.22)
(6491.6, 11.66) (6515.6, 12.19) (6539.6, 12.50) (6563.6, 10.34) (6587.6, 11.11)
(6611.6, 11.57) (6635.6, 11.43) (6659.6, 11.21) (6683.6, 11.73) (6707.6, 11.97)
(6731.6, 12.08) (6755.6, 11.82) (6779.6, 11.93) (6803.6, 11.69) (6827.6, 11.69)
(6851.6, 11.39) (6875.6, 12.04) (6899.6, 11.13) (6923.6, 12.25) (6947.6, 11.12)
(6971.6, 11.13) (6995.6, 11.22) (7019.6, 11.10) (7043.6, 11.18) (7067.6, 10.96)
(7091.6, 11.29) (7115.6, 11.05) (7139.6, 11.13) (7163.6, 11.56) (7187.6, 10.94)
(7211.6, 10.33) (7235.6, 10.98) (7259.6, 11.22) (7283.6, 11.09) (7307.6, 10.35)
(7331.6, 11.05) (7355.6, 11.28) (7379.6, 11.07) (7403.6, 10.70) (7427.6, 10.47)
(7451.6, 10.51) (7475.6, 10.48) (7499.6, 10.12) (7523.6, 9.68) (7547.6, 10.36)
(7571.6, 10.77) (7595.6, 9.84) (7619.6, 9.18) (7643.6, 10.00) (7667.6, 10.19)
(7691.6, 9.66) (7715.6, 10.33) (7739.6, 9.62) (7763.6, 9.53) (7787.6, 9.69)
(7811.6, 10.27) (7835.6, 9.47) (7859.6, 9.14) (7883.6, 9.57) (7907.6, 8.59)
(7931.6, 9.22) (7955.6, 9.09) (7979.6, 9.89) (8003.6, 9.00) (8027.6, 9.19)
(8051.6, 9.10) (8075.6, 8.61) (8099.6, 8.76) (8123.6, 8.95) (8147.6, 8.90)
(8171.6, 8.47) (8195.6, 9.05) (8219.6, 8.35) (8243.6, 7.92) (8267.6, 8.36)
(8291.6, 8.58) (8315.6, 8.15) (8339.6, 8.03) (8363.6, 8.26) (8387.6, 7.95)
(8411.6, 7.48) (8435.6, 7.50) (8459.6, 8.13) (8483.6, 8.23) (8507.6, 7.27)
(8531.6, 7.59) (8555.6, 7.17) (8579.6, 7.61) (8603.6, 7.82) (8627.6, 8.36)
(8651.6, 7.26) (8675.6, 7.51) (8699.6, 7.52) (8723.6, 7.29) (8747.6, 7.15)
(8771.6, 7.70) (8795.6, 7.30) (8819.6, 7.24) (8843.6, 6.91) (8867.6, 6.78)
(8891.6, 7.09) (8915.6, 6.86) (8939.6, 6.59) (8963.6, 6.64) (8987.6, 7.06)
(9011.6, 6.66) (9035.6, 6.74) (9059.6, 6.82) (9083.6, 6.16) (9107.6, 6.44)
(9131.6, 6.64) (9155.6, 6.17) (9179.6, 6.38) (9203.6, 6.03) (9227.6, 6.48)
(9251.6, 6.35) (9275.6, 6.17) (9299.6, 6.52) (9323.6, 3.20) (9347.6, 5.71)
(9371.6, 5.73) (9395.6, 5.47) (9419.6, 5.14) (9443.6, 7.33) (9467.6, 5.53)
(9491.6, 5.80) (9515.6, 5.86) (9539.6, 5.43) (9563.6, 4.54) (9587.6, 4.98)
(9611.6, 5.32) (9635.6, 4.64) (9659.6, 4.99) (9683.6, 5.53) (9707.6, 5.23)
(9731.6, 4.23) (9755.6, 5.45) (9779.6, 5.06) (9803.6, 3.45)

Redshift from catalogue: 1.636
